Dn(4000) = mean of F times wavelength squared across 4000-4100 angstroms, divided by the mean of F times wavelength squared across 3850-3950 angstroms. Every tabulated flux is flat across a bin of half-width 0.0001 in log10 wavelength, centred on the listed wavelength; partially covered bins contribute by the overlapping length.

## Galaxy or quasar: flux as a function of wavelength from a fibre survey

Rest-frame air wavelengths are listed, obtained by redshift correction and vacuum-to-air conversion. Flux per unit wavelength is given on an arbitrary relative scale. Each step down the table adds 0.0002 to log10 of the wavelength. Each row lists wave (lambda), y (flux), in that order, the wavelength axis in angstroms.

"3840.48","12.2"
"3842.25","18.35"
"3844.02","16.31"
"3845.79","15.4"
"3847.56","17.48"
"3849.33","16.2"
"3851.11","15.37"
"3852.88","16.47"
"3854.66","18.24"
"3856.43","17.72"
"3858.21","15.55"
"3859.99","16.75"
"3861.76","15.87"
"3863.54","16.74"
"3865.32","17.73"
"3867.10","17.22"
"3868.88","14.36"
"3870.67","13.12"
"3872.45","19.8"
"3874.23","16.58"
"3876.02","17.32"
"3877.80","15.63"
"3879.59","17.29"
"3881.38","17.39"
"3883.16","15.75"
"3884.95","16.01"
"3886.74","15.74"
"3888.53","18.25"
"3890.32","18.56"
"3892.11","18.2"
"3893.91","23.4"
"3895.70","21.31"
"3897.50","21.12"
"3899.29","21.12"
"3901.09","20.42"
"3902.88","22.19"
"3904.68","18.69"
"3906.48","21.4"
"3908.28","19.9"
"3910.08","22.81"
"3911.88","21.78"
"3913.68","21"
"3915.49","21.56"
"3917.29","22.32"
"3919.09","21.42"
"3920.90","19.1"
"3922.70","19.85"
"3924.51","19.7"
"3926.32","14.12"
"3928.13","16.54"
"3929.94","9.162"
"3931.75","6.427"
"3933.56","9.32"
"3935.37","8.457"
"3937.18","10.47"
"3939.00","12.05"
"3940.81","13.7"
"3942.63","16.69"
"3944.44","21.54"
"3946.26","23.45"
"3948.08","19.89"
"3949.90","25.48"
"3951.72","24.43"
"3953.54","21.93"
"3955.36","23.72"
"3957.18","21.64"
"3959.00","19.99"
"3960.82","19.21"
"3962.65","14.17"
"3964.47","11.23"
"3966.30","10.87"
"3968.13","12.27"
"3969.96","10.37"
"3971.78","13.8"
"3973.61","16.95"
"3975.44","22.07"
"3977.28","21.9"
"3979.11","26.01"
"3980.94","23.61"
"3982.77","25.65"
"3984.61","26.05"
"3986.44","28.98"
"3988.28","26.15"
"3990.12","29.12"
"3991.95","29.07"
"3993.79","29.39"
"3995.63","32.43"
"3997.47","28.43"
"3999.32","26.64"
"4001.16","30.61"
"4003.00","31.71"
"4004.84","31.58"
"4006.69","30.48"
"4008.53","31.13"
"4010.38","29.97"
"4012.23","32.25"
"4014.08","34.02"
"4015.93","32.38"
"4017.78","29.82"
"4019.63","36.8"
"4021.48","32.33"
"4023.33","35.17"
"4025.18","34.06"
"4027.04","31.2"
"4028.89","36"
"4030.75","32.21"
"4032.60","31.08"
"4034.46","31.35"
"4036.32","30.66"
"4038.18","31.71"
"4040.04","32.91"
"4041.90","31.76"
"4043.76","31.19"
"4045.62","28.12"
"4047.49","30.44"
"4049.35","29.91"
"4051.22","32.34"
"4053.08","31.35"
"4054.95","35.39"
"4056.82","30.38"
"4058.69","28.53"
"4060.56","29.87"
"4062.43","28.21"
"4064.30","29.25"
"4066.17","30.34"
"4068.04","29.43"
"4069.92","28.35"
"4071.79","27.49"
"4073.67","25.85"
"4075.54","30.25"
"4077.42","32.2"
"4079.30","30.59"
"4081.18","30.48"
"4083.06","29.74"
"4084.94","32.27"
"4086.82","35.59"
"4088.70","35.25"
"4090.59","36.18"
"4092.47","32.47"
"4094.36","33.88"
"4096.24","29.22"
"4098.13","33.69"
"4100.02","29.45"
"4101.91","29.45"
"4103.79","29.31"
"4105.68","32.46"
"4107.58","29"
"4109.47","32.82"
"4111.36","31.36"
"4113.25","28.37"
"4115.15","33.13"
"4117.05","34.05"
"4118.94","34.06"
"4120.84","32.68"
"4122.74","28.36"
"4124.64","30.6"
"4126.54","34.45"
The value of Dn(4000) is 1.93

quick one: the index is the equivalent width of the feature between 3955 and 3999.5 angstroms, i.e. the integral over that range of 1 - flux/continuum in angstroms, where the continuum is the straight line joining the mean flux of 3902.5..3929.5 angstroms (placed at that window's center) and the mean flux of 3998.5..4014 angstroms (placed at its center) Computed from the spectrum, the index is 9.10 angstroms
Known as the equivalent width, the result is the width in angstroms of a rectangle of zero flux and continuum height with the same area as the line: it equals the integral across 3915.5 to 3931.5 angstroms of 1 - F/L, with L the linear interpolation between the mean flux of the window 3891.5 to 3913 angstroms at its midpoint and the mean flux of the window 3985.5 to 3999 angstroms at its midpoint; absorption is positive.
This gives 3.7 angstroms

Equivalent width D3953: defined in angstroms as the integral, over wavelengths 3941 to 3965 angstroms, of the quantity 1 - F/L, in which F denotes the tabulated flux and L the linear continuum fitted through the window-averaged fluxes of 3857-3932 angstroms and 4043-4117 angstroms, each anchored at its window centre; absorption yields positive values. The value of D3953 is 2.1 angstroms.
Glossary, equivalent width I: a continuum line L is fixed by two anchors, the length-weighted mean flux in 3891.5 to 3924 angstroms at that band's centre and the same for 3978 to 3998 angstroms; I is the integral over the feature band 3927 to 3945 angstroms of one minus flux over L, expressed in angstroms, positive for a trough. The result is 8.6 angstroms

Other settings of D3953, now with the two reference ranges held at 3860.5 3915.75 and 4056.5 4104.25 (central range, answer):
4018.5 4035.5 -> -3.7 angstroms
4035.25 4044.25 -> -1.1 angstroms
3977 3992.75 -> -1.1 angstroms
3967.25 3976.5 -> 3.4 angstroms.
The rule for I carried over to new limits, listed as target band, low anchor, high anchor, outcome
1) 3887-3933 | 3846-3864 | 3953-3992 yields -1.8 angstroms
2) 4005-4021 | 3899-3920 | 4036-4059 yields -1.9 angstroms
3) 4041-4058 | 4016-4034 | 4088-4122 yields 0.8 angstroms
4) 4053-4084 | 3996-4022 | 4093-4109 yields 1.2 angstroms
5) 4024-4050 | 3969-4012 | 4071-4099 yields -2.5 angstroms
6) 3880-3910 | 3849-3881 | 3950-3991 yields -2.8 angstroms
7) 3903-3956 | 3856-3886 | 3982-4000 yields 9.3 angstroms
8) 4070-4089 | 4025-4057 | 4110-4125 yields 0.6 angstroms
